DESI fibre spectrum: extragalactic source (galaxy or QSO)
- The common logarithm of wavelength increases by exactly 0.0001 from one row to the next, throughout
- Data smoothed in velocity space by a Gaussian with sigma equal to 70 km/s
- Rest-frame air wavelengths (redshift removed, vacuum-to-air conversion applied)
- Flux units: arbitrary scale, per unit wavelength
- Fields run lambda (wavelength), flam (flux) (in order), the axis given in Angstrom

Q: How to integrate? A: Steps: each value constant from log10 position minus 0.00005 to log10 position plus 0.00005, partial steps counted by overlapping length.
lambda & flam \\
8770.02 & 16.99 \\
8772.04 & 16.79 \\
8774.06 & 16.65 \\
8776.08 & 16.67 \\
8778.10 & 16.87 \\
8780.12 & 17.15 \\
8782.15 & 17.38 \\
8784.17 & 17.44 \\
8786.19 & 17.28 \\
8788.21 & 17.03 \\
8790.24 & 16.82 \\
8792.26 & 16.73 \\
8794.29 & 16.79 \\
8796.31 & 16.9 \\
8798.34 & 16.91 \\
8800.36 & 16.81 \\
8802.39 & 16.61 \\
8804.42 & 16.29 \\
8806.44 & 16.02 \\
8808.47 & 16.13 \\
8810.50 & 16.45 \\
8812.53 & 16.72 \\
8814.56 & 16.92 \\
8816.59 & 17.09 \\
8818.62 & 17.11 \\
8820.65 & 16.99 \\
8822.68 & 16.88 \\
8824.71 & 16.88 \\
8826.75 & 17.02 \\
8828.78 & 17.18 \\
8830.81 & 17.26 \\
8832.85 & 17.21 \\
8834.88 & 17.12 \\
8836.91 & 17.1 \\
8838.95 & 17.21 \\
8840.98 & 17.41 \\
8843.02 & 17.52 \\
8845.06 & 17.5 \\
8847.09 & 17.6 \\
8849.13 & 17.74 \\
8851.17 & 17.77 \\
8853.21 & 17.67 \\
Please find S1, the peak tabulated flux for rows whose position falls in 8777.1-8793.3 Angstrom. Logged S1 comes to 17.44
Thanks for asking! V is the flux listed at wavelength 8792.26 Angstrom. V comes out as 16.73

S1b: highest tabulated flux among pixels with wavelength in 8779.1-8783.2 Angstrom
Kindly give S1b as 17.38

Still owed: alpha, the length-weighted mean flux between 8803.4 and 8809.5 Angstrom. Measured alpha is 16.2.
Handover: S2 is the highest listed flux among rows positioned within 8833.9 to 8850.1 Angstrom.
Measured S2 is 17.74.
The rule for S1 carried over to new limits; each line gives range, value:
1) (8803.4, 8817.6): 17.09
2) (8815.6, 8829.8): 17.18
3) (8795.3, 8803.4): 16.91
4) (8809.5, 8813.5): 16.72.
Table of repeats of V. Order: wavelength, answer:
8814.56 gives 16.92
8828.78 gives 17.18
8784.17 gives 17.44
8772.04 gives 16.79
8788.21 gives 17.03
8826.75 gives 17.02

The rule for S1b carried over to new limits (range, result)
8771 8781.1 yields 17.15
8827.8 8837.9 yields 17.26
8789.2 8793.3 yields 16.82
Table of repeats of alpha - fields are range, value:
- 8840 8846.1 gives 17.5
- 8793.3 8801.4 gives 16.9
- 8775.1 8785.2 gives 17.1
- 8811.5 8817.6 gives 16.9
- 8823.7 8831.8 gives 17.1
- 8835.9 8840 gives 17.2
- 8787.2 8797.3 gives 16.9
